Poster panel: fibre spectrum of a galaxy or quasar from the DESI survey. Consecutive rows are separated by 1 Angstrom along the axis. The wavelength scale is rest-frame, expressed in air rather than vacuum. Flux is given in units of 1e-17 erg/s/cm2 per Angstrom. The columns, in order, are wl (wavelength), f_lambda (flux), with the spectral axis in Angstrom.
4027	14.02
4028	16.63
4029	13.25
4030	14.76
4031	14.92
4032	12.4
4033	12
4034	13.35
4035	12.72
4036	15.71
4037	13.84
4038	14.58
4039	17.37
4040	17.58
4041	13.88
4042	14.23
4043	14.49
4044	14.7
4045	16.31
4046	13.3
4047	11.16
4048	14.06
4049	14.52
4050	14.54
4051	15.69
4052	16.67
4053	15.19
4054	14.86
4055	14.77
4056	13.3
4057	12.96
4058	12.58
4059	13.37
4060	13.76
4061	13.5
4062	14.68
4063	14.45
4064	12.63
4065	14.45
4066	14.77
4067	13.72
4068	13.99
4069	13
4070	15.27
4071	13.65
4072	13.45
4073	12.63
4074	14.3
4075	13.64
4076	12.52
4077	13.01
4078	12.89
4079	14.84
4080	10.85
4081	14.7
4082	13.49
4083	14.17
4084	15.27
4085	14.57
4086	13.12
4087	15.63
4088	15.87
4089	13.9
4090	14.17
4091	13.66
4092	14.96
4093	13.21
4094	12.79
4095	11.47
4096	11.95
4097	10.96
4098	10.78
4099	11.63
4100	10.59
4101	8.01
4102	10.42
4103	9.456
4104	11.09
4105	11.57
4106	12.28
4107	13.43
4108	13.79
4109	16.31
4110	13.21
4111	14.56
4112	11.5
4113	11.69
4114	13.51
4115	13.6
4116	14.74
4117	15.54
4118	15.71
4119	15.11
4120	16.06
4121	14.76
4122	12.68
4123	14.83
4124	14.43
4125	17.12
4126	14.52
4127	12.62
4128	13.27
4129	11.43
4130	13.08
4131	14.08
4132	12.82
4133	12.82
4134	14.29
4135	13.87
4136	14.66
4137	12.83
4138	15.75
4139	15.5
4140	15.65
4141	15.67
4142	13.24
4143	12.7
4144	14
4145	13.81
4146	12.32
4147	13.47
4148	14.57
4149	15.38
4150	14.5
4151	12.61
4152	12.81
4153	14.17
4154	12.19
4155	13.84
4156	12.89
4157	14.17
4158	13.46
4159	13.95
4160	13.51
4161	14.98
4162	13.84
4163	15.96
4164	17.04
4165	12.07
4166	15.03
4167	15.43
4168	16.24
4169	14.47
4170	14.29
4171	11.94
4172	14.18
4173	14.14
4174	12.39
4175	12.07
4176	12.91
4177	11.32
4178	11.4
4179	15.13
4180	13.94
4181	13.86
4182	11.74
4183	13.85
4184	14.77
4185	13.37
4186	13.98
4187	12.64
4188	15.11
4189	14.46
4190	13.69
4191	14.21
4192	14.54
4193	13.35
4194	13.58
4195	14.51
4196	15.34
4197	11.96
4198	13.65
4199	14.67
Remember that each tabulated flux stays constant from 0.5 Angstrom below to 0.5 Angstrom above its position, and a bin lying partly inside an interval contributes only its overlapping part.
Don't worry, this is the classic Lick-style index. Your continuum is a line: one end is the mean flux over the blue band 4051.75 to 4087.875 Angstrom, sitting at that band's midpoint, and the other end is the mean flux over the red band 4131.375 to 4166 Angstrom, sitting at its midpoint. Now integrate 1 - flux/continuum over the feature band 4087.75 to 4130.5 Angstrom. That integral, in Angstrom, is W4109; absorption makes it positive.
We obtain 2.4 Angstrom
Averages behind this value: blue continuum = 13.9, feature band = 13.2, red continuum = 14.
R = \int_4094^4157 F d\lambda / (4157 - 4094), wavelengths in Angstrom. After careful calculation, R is 13.4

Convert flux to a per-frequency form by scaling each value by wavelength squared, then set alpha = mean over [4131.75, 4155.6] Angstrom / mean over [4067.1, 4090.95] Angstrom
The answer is 1.03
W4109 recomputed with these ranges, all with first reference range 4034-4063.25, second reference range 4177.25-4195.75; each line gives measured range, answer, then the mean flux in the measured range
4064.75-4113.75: 4.0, 13.1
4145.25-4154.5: 0.3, 13.6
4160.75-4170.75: -0.7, 14.9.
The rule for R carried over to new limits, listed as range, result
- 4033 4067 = 14.3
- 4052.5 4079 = 13.8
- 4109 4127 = 14.3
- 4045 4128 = 13.6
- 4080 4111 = 12.9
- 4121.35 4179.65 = 13.9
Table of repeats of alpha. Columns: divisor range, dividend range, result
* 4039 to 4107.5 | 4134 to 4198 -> 1.08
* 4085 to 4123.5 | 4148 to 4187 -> 1.08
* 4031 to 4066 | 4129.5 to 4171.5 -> 1.04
